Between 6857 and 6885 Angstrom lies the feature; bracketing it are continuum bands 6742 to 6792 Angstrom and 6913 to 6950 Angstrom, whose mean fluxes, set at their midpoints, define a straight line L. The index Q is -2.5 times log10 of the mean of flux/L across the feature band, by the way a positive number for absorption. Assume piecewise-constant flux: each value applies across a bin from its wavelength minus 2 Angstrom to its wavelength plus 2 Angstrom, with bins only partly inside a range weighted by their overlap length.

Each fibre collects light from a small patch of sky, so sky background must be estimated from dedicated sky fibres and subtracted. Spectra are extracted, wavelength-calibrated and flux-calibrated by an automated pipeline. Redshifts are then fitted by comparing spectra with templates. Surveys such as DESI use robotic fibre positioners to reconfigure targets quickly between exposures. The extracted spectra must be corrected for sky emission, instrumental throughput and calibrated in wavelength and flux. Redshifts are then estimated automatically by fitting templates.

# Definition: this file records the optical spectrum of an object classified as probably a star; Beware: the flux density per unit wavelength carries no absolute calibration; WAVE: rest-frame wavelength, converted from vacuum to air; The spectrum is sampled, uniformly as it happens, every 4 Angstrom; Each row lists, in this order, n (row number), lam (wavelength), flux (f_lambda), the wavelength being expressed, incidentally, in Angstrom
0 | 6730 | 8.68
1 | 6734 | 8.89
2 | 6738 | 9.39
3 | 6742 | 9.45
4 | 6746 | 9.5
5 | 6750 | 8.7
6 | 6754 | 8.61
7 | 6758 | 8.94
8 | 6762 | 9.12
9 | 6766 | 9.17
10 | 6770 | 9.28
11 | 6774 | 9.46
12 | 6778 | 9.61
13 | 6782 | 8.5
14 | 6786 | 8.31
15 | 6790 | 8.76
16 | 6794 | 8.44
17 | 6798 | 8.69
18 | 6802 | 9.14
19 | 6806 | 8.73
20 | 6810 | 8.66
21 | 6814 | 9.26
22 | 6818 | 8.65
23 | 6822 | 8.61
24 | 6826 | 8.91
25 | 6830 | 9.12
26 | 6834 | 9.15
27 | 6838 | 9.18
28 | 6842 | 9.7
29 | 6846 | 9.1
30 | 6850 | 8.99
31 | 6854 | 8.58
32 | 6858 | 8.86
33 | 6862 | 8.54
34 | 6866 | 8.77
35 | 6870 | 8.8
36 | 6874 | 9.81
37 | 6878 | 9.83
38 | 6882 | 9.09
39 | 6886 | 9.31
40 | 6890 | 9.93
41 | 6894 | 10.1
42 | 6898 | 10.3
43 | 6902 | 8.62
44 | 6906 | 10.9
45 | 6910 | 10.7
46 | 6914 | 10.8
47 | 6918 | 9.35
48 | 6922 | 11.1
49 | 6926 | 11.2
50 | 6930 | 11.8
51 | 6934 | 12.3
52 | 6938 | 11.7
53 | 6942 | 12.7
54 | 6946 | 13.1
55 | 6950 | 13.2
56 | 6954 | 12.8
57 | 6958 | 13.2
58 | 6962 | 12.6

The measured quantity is 0.174 mag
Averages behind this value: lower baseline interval 9.01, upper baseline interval 11.7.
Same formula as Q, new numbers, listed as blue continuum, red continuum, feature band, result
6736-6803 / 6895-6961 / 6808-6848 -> 0.101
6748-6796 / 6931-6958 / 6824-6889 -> 0.176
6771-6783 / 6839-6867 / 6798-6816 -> 0.026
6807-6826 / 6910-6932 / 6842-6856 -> 0.050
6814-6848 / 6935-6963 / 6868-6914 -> 0.119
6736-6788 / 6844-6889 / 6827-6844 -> -0.022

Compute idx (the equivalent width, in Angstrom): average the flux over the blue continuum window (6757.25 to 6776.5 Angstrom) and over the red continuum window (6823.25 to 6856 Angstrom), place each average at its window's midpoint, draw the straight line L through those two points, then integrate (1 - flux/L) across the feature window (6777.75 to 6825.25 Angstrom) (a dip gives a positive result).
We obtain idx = 2.08 Angstrom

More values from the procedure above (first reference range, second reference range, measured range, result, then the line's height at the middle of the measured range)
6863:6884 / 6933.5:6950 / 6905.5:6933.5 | 1.4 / 11.5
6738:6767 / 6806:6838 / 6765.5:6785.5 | -0.2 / 9.03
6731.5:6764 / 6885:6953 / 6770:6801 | 2.1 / 9.51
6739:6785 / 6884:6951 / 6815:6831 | 1.6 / 9.84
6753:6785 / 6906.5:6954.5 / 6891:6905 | 1.7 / 11.1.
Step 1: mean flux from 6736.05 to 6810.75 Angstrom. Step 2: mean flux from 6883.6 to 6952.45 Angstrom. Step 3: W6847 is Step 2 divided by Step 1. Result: 1.2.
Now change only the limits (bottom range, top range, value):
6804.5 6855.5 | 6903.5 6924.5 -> 1.17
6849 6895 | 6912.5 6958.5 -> 1.29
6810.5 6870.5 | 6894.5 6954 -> 1.26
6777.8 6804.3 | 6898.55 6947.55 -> 1.28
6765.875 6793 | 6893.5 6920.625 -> 1.13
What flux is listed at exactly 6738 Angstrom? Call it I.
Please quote 9.39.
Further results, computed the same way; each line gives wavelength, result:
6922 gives 11.1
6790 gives 8.76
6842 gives 9.7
